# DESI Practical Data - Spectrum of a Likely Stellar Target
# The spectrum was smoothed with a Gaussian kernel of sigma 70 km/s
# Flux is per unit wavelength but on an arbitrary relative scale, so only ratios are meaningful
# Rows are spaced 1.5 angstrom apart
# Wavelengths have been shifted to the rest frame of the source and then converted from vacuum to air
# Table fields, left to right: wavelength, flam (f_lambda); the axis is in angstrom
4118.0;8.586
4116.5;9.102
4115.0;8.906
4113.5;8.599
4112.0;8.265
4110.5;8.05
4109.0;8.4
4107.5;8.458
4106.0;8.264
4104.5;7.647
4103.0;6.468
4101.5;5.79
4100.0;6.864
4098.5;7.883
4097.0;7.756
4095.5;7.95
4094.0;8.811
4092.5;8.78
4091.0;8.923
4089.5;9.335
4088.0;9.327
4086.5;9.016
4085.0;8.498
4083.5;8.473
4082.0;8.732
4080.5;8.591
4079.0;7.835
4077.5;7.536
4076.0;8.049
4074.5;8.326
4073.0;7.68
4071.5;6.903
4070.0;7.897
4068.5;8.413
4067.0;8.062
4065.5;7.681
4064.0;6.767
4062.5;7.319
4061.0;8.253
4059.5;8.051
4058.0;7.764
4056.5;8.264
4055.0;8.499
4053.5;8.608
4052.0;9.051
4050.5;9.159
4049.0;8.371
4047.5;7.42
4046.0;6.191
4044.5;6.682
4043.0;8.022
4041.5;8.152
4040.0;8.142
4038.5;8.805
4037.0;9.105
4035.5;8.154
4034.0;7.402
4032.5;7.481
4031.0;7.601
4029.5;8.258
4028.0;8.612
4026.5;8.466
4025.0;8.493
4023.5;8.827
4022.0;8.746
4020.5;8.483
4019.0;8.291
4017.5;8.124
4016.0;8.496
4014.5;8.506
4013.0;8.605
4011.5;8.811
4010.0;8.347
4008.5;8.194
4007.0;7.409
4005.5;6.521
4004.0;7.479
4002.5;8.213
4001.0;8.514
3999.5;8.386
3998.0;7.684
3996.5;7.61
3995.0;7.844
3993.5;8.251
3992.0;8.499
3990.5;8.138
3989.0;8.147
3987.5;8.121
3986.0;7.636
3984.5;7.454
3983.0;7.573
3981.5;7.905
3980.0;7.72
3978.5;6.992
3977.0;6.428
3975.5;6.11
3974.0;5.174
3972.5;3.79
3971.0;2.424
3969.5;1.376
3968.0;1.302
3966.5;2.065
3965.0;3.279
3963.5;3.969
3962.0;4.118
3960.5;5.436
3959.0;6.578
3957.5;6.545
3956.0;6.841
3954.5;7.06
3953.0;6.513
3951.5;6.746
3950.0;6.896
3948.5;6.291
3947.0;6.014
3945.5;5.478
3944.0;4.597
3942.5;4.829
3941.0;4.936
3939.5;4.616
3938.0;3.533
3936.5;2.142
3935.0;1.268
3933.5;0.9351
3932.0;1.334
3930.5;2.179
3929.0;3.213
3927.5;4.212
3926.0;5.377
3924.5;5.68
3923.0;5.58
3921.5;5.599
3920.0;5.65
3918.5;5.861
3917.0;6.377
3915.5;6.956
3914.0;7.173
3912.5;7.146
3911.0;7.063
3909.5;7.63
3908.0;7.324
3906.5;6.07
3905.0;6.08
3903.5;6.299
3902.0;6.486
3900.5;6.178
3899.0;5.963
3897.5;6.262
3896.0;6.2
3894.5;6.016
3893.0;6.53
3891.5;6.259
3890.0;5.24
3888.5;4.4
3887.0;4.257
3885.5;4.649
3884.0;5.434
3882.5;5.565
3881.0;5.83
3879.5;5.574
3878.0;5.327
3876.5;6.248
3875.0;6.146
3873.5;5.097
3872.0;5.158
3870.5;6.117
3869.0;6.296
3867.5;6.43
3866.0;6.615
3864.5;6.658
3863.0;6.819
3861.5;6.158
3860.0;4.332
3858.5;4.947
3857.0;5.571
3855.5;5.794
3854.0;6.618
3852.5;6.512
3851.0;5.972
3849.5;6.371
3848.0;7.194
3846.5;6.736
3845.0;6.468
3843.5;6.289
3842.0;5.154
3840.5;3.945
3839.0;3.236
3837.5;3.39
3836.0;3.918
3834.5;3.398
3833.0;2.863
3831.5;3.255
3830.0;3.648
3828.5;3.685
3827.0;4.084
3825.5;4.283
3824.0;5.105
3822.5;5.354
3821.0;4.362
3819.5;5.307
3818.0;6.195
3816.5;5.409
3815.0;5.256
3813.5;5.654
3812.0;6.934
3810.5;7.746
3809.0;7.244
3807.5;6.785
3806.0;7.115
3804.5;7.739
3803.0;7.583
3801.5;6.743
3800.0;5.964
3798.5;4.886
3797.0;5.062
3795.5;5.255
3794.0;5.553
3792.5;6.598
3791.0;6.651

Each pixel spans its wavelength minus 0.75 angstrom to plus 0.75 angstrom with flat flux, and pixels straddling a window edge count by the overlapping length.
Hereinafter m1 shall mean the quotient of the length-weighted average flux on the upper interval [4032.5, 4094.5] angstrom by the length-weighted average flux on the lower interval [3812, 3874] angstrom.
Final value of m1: 1.55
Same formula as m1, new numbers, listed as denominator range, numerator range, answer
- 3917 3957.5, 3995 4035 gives 1.69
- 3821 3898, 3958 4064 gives 1.37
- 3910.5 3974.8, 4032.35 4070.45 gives 1.69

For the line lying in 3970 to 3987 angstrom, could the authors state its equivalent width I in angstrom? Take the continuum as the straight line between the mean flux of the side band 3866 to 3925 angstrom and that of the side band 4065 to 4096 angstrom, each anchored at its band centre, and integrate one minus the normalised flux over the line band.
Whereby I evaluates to 1.98 angstrom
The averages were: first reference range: 6.01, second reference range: 8.33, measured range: 6.25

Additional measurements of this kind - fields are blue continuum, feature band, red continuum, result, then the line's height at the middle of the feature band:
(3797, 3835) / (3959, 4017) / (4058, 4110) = 4.0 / 7.11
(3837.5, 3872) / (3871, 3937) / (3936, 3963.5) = 3.4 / 5.67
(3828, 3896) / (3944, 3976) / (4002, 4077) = 8.9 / 6.87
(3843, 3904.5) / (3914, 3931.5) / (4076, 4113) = 3.3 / 6.42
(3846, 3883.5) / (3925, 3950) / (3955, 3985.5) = 6.9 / 5.44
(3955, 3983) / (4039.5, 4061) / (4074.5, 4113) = -3.0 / 7.05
